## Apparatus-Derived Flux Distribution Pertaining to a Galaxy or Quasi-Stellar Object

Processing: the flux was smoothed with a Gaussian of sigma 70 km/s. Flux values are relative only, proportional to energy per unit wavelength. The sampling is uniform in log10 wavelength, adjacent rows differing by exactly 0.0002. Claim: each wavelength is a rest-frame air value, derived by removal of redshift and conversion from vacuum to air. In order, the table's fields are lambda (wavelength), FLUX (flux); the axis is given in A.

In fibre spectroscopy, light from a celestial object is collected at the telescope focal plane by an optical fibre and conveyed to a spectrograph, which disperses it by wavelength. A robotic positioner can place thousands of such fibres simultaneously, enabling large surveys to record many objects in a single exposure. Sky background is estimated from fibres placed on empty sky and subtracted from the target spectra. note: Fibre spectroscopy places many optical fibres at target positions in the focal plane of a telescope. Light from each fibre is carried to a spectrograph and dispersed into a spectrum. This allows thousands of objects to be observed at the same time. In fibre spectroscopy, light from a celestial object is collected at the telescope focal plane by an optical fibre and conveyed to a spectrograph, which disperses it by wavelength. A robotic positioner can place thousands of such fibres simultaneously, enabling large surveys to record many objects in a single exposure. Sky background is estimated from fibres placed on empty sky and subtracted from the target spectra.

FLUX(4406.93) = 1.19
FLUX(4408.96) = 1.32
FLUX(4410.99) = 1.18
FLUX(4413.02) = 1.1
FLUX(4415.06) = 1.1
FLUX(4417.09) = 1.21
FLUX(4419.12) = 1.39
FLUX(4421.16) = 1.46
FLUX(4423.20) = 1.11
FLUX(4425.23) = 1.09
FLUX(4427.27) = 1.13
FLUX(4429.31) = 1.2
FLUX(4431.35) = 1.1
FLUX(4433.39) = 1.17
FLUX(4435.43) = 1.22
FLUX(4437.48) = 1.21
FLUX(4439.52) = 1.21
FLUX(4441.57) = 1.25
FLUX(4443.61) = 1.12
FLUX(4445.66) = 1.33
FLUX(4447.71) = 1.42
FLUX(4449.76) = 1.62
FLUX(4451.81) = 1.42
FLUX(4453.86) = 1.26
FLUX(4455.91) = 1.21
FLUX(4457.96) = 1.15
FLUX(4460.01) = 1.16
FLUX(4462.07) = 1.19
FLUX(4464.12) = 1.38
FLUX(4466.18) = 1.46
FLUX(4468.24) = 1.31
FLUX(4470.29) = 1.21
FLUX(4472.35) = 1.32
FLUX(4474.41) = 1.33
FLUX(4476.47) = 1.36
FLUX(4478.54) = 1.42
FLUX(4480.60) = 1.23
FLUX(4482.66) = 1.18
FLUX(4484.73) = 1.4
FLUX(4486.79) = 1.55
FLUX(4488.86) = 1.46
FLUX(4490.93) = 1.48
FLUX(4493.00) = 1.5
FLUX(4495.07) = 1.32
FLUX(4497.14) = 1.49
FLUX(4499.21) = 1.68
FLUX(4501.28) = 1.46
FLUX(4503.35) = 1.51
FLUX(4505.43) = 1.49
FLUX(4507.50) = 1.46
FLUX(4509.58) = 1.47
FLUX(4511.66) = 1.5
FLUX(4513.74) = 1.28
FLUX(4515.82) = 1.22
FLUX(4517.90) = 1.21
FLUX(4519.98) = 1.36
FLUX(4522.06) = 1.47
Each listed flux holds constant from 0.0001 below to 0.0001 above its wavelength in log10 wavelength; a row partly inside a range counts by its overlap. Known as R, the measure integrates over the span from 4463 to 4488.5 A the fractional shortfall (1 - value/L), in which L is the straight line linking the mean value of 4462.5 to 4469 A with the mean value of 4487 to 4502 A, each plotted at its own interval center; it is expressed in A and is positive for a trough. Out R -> 1.11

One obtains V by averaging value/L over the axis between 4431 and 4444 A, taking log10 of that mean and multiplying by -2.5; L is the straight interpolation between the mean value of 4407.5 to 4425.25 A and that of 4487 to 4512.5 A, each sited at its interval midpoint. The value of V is 0.088 mag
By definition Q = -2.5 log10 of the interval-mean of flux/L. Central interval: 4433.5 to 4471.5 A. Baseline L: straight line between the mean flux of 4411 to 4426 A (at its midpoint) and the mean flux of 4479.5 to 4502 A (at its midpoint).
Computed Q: 0.03 mag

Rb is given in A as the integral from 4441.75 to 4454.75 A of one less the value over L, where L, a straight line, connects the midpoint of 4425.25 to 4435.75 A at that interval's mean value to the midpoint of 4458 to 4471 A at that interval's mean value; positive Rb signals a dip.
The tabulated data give -1.5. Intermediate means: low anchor 1.15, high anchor 1.28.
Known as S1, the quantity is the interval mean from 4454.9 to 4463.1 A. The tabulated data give 1.18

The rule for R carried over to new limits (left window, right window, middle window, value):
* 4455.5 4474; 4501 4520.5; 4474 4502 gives -1.8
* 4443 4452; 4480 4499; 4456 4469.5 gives 1.3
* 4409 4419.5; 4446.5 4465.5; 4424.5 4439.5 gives 1.0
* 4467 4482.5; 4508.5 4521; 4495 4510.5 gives -1.9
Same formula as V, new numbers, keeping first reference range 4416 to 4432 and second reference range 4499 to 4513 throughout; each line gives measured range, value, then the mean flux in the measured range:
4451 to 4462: 0.08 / 1.23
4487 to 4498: -0.01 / 1.46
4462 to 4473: 0.03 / 1.32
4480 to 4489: 0.05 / 1.36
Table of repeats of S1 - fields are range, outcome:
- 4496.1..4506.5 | 1.53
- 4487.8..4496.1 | 1.44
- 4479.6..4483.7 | 1.2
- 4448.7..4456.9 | 1.38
